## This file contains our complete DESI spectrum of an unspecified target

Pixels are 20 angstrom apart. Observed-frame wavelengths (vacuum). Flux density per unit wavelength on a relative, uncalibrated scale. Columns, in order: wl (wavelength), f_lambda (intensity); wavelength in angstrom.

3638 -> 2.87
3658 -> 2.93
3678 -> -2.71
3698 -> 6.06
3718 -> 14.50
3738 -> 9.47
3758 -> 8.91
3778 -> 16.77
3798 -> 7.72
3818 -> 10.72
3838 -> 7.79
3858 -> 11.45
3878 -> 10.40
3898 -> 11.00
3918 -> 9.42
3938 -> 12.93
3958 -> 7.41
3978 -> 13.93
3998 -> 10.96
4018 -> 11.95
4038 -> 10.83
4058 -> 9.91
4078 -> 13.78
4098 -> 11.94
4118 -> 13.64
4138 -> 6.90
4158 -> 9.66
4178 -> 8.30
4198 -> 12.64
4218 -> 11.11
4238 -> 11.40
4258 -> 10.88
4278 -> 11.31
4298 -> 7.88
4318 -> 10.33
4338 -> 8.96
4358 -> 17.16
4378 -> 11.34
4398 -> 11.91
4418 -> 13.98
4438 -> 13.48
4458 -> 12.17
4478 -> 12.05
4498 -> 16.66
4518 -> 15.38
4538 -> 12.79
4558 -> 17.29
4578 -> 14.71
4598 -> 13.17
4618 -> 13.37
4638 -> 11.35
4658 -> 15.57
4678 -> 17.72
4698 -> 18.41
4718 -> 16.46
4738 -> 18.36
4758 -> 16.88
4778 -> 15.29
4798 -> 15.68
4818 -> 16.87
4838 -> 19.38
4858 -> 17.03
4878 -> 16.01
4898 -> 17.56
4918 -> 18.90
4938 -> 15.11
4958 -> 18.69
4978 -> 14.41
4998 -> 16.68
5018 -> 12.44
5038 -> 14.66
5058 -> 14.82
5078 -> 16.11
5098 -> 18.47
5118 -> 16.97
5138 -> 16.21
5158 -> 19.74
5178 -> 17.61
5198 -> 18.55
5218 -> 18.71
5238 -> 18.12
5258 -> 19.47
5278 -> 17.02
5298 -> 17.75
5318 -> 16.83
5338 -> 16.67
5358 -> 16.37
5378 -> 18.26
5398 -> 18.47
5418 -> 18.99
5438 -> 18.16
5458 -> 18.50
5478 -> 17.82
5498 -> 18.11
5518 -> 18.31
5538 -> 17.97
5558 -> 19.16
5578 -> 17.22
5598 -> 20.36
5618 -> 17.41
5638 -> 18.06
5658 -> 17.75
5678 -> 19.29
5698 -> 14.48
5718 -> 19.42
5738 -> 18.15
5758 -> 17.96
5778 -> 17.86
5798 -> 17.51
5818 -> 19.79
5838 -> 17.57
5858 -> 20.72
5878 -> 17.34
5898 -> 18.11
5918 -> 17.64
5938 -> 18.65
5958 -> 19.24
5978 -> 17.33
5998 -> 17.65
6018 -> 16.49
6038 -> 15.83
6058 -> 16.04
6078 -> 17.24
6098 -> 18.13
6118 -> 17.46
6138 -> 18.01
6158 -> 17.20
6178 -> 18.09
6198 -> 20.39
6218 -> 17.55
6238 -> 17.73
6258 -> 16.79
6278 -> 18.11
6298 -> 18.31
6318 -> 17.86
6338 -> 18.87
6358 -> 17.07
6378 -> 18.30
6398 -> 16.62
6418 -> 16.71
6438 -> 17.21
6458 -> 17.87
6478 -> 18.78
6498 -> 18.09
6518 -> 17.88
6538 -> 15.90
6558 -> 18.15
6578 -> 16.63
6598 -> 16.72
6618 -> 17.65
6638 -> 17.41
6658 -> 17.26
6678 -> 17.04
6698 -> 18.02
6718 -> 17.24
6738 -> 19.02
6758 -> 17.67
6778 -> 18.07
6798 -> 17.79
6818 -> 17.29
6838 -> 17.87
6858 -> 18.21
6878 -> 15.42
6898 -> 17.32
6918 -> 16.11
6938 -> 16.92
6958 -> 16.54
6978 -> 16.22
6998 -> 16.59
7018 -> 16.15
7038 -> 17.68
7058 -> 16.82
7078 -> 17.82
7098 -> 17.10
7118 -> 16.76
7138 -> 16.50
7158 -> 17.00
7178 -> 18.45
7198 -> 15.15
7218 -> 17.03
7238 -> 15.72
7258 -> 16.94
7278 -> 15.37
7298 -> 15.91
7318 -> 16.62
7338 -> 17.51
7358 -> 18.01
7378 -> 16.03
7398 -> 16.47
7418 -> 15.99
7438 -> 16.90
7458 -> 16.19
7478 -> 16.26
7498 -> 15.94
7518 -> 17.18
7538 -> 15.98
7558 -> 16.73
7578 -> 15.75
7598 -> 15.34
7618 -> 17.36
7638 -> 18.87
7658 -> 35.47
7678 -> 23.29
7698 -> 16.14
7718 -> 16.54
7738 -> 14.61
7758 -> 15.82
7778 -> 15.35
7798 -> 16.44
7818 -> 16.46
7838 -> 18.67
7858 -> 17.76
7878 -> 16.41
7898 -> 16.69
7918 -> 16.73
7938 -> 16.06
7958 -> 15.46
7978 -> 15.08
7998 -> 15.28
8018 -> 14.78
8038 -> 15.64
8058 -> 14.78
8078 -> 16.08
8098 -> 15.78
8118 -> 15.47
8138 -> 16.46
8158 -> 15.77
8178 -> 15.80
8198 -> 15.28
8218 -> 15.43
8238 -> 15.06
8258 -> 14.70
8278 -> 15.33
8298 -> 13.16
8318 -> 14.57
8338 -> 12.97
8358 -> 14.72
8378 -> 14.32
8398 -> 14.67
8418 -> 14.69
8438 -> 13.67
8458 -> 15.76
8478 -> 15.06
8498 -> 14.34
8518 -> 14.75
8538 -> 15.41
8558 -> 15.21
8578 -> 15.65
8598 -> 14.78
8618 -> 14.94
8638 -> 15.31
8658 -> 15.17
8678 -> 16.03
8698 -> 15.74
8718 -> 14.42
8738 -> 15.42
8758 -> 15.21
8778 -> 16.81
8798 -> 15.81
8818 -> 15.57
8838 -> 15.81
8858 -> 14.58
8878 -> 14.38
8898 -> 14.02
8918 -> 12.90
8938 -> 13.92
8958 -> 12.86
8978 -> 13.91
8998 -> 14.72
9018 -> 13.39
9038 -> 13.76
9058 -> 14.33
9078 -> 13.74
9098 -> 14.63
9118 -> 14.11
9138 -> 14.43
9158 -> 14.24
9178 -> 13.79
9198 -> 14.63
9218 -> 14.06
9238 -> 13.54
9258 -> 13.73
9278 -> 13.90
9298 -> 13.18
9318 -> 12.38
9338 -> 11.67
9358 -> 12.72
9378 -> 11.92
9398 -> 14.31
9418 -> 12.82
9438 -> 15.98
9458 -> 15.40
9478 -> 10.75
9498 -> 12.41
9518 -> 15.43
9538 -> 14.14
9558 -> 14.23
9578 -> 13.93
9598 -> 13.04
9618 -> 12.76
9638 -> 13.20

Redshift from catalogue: 0.17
